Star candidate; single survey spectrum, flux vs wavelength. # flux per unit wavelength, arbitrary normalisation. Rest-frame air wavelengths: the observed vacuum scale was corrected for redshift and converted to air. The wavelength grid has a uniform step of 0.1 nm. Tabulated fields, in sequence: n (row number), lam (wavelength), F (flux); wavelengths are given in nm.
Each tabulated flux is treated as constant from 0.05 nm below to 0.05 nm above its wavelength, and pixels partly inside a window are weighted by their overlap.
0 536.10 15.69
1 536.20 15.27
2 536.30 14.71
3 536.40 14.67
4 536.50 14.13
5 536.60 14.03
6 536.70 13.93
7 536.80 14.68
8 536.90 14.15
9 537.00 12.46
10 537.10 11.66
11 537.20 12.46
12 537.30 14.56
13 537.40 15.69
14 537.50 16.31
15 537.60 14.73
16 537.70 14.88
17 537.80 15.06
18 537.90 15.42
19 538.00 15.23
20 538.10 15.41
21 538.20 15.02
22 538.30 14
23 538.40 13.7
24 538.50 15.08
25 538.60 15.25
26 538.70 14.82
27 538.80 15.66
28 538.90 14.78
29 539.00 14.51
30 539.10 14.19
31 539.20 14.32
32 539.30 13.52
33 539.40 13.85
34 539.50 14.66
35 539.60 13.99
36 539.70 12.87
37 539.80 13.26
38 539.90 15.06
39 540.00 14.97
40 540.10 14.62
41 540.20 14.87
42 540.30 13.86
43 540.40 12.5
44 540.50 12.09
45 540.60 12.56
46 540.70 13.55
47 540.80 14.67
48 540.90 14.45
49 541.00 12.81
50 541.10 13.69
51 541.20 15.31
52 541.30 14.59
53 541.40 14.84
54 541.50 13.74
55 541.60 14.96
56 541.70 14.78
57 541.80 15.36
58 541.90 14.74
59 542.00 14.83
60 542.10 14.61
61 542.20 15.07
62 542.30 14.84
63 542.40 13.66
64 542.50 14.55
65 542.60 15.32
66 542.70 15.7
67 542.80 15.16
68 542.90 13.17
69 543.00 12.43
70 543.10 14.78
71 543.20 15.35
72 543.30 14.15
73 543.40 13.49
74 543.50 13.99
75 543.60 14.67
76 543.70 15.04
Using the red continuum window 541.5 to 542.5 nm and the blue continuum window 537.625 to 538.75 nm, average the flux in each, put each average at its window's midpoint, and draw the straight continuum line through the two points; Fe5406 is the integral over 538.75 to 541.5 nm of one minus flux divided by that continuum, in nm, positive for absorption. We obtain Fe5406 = 0.13 nm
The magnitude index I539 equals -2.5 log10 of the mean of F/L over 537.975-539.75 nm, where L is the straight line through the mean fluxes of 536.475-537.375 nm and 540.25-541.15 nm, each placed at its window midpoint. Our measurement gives -0.08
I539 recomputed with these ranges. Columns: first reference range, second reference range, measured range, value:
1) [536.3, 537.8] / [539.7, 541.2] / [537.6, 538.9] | -0.07 mag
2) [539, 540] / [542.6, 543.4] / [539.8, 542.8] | -0.01 mag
